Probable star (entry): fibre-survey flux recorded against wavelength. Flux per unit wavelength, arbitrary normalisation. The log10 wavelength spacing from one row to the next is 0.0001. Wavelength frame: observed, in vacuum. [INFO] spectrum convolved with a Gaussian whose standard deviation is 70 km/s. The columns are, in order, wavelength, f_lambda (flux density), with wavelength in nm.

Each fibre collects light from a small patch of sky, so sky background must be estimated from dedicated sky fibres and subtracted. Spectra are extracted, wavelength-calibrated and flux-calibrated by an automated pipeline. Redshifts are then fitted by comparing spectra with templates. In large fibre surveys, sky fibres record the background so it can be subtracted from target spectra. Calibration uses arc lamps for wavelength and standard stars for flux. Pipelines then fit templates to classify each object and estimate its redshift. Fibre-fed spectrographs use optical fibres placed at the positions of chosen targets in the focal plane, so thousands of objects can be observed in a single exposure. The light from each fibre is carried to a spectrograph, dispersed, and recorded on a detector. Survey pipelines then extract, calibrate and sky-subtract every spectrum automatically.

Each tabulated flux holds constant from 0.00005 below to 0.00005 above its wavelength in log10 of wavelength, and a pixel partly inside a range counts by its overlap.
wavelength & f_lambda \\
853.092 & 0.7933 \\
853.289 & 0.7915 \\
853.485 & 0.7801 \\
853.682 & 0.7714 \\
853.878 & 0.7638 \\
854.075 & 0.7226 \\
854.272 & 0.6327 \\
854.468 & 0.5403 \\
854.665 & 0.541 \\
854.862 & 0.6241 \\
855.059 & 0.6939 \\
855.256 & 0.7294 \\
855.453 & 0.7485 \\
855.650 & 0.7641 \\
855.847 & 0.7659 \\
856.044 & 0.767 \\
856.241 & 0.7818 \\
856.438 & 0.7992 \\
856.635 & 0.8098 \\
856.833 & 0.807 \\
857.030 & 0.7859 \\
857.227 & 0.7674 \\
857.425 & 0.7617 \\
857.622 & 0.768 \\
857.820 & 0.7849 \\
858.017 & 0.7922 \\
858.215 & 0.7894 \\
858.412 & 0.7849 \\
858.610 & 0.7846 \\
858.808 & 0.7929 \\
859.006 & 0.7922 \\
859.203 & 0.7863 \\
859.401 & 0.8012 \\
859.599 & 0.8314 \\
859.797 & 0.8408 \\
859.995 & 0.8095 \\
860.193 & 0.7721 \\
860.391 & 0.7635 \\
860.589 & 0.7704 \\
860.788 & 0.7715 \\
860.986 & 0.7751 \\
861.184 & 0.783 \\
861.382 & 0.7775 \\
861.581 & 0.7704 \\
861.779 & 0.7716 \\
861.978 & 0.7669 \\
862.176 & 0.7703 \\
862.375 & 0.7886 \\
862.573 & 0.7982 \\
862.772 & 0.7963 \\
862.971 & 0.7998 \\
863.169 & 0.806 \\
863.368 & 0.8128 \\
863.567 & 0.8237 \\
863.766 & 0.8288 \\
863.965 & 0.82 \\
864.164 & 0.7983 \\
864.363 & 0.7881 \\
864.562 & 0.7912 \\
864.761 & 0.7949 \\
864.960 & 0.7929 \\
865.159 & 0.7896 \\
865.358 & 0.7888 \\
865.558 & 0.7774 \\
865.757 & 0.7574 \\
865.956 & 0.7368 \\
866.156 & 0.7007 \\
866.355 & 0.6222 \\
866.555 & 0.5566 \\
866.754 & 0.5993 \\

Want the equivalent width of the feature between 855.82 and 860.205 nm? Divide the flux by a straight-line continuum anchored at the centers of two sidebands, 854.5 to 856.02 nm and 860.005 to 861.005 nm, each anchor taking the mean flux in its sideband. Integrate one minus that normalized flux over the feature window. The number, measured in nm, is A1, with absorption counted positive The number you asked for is -0.34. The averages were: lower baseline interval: 0.692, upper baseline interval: 0.773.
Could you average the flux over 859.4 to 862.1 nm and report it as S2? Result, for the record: 0.785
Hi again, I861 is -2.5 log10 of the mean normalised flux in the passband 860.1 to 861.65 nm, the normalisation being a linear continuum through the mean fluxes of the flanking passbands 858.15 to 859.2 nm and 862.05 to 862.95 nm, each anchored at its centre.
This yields 0.02 mag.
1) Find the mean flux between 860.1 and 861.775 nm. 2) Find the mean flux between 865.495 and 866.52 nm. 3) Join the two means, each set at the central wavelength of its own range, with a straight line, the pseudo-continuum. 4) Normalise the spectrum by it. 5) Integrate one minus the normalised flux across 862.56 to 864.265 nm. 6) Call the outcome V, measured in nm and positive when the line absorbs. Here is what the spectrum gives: -0.16 nm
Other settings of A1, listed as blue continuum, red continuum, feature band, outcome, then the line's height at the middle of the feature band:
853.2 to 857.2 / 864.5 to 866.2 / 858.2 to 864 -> -0.288 nm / 0.755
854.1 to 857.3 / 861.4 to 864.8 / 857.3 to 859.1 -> -0.088 nm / 0.747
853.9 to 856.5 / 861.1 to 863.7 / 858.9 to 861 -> -0.092 nm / 0.76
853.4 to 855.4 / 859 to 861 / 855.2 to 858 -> -0.197 nm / 0.725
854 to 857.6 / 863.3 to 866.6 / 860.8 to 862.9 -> -0.076 nm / 0.753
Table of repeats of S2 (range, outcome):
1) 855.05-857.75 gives 0.77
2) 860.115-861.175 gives 0.771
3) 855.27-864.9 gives 0.788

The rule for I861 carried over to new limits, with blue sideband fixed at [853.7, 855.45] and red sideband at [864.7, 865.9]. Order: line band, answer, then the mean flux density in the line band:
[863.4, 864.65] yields -0.06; 0.808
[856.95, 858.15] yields -0.12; 0.777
